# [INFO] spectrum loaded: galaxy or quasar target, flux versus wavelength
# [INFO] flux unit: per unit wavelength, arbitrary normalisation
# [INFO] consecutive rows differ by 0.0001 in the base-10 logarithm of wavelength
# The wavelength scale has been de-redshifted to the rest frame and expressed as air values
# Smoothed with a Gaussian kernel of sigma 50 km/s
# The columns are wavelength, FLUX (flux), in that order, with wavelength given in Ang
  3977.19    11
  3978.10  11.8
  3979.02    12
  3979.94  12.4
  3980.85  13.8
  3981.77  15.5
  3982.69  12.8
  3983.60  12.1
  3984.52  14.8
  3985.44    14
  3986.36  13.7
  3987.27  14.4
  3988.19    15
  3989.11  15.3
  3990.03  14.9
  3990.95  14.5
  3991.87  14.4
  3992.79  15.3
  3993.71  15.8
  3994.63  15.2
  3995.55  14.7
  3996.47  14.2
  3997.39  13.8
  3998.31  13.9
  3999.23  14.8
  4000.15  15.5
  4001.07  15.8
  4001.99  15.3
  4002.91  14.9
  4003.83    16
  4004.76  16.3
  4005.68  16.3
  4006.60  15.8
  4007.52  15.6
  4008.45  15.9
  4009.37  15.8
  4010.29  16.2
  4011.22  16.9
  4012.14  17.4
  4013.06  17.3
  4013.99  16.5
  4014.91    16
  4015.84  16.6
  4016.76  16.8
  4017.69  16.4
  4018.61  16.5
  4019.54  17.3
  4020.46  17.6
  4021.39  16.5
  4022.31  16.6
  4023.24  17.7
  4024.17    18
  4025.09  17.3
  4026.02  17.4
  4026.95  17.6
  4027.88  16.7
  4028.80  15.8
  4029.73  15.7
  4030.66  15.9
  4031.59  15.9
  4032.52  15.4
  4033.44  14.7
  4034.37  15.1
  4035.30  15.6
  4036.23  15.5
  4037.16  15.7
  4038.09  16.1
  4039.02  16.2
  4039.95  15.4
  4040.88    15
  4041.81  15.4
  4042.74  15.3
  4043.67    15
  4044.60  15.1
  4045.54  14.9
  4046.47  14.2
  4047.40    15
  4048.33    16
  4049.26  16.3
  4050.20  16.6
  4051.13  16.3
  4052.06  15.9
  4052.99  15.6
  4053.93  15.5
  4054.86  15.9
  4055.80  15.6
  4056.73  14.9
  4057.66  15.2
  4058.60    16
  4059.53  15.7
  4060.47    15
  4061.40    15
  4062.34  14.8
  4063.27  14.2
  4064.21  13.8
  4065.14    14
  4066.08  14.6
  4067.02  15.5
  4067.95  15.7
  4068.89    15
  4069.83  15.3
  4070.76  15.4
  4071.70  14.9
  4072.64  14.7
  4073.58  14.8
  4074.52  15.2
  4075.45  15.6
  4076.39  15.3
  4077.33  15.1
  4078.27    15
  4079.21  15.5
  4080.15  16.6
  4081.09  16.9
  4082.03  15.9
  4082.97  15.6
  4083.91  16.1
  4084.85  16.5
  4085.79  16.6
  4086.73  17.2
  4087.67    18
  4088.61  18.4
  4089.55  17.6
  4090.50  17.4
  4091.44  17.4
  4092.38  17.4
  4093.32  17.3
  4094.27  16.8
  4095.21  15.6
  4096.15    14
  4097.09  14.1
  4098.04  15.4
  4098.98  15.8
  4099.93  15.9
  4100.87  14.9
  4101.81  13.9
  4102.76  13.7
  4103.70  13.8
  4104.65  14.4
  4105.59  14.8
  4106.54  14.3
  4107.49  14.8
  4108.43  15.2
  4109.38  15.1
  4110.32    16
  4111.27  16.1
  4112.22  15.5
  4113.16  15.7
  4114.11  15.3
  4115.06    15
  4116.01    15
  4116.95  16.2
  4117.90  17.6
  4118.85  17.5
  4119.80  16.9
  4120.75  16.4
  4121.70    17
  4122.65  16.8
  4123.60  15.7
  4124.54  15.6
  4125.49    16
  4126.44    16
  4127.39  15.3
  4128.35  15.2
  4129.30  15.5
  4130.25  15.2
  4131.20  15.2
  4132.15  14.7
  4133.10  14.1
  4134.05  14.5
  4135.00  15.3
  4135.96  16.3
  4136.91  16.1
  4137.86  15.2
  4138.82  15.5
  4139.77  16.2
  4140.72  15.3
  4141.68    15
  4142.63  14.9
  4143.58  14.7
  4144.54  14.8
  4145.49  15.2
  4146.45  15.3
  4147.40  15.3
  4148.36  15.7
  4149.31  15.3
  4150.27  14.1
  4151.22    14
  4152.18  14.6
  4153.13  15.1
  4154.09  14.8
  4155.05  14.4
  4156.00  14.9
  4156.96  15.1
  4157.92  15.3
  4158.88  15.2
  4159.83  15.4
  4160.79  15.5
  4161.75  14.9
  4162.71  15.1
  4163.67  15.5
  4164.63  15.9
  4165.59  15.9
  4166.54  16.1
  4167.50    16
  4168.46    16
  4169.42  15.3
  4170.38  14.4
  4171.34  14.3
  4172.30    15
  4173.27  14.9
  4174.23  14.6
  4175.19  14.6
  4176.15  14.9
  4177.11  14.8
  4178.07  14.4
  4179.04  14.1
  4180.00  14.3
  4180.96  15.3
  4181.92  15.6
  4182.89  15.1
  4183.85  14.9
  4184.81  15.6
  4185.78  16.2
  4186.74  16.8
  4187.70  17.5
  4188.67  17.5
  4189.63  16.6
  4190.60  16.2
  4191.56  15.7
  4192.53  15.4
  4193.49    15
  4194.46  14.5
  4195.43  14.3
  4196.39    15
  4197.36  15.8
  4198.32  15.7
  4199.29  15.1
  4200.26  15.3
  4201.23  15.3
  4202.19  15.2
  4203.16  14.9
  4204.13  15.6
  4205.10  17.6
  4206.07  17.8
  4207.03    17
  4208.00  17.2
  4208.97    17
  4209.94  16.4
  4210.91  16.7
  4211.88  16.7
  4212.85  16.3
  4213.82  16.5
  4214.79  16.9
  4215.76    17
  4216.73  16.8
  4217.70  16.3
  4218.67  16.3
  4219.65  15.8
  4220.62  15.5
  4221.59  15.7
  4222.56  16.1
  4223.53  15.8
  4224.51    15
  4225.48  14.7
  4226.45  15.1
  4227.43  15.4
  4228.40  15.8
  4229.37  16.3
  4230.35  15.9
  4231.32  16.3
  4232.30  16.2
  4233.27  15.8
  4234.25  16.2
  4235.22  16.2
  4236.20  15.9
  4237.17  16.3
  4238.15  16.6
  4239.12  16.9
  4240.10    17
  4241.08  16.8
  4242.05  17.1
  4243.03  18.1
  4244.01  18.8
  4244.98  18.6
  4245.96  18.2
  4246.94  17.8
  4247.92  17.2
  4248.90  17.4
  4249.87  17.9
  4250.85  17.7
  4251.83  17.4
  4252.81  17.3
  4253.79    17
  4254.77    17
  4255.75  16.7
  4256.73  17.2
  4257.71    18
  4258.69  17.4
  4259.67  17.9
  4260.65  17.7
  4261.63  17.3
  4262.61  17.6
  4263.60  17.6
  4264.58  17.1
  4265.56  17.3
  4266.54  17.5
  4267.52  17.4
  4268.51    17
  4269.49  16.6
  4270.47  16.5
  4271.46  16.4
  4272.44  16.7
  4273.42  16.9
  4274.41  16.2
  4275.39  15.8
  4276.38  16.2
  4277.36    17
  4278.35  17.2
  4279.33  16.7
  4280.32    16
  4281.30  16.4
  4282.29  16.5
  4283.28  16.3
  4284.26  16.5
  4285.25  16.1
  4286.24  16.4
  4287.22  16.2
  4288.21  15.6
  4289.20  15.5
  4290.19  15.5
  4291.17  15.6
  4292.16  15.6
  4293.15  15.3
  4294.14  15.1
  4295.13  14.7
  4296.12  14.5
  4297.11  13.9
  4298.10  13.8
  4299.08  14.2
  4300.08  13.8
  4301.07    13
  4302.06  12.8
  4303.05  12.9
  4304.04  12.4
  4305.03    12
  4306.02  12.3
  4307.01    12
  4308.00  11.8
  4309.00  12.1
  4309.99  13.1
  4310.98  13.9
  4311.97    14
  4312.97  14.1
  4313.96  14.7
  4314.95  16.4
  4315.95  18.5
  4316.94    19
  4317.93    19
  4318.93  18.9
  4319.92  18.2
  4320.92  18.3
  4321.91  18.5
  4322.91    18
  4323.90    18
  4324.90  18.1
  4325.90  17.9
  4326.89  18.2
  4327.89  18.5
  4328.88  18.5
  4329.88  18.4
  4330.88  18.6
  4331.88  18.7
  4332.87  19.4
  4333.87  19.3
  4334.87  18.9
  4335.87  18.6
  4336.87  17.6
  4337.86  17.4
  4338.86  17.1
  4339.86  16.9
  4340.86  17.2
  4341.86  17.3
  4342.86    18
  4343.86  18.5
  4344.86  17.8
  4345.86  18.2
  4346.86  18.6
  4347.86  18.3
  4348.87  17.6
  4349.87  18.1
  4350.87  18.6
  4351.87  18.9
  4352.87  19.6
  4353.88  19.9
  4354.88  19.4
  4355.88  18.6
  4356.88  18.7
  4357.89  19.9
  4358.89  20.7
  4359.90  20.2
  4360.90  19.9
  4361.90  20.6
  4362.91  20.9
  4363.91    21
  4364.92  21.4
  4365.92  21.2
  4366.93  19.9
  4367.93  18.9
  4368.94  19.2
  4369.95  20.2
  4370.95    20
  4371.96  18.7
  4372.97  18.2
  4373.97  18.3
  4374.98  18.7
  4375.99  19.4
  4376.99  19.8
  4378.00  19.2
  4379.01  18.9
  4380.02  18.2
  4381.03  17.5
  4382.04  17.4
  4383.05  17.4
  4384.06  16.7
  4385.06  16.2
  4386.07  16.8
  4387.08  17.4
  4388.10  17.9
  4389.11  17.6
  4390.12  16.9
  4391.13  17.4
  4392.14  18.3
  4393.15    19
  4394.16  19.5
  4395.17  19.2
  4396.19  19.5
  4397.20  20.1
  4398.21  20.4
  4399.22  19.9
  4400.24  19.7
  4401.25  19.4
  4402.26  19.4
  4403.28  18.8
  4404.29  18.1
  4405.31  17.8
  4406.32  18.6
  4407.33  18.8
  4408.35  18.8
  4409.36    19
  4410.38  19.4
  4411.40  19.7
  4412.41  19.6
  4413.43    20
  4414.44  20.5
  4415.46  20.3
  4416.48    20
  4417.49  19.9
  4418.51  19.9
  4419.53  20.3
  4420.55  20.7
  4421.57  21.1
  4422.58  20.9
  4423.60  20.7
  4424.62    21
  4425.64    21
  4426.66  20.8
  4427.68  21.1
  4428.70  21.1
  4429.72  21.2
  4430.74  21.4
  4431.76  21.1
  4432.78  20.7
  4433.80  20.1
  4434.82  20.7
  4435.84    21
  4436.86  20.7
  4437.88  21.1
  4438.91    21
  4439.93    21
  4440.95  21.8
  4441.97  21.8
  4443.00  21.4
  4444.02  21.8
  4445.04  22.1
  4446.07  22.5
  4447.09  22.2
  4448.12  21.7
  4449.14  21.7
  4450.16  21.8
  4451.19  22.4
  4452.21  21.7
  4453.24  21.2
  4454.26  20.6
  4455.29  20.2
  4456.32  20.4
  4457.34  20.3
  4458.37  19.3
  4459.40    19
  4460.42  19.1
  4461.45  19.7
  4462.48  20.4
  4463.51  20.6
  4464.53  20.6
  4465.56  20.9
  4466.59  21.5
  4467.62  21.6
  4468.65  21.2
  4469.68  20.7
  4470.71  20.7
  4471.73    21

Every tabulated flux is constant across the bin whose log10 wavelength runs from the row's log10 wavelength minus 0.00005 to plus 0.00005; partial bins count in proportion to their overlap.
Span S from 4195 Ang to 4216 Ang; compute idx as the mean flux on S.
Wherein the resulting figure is 16.2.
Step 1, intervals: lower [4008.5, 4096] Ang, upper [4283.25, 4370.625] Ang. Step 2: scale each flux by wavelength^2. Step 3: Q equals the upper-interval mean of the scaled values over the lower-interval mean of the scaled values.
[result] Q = 1.23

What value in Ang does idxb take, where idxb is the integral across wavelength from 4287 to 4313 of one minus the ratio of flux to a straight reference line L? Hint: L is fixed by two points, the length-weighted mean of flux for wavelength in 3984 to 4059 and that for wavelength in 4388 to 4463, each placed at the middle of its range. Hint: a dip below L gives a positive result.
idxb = 6.8 Ang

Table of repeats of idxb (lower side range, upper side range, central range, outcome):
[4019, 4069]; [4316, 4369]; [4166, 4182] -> 2.0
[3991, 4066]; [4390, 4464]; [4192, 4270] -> 6.5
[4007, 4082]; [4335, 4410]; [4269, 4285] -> 1.3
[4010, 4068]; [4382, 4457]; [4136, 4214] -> 8.5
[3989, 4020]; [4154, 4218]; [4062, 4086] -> 0.6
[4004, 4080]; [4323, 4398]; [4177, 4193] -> 1.3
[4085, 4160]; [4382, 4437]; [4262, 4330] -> 7.5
